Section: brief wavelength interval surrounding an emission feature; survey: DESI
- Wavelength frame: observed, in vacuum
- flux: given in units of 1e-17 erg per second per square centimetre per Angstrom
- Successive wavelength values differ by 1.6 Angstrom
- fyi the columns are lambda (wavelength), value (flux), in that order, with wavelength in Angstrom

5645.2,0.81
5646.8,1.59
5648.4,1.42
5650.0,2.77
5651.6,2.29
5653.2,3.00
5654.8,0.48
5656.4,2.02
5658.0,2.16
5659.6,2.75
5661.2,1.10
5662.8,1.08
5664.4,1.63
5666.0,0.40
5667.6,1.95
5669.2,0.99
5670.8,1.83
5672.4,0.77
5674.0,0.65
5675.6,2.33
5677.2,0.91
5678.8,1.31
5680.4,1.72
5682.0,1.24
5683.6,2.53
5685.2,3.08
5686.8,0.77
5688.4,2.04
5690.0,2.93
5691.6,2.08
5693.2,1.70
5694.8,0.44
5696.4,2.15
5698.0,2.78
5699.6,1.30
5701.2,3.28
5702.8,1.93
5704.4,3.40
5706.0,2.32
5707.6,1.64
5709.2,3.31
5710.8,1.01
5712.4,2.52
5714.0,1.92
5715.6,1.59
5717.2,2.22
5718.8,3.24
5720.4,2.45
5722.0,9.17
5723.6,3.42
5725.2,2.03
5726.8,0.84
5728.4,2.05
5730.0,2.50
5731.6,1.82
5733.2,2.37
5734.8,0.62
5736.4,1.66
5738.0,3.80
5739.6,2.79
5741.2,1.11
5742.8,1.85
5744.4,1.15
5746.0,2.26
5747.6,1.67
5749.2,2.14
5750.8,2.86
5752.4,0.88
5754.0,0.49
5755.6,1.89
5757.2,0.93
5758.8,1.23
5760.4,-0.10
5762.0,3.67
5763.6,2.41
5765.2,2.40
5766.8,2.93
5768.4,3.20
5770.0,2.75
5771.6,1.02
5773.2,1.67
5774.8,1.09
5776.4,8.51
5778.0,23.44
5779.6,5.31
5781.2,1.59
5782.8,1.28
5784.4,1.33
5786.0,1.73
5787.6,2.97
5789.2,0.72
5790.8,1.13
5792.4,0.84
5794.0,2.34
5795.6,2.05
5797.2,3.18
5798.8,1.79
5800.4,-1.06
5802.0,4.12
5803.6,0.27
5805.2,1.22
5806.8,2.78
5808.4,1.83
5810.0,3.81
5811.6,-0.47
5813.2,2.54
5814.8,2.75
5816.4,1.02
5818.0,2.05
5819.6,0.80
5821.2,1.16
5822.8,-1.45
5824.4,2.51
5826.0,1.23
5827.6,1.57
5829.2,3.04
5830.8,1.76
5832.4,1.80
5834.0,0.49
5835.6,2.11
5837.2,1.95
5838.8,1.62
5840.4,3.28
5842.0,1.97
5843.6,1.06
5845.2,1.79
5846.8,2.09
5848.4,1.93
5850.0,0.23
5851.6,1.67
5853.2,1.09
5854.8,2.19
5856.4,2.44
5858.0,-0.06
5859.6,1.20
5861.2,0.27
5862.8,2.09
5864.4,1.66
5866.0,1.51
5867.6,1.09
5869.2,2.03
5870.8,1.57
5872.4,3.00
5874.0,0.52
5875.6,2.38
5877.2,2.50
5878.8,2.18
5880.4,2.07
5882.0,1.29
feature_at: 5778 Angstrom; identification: [O III]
